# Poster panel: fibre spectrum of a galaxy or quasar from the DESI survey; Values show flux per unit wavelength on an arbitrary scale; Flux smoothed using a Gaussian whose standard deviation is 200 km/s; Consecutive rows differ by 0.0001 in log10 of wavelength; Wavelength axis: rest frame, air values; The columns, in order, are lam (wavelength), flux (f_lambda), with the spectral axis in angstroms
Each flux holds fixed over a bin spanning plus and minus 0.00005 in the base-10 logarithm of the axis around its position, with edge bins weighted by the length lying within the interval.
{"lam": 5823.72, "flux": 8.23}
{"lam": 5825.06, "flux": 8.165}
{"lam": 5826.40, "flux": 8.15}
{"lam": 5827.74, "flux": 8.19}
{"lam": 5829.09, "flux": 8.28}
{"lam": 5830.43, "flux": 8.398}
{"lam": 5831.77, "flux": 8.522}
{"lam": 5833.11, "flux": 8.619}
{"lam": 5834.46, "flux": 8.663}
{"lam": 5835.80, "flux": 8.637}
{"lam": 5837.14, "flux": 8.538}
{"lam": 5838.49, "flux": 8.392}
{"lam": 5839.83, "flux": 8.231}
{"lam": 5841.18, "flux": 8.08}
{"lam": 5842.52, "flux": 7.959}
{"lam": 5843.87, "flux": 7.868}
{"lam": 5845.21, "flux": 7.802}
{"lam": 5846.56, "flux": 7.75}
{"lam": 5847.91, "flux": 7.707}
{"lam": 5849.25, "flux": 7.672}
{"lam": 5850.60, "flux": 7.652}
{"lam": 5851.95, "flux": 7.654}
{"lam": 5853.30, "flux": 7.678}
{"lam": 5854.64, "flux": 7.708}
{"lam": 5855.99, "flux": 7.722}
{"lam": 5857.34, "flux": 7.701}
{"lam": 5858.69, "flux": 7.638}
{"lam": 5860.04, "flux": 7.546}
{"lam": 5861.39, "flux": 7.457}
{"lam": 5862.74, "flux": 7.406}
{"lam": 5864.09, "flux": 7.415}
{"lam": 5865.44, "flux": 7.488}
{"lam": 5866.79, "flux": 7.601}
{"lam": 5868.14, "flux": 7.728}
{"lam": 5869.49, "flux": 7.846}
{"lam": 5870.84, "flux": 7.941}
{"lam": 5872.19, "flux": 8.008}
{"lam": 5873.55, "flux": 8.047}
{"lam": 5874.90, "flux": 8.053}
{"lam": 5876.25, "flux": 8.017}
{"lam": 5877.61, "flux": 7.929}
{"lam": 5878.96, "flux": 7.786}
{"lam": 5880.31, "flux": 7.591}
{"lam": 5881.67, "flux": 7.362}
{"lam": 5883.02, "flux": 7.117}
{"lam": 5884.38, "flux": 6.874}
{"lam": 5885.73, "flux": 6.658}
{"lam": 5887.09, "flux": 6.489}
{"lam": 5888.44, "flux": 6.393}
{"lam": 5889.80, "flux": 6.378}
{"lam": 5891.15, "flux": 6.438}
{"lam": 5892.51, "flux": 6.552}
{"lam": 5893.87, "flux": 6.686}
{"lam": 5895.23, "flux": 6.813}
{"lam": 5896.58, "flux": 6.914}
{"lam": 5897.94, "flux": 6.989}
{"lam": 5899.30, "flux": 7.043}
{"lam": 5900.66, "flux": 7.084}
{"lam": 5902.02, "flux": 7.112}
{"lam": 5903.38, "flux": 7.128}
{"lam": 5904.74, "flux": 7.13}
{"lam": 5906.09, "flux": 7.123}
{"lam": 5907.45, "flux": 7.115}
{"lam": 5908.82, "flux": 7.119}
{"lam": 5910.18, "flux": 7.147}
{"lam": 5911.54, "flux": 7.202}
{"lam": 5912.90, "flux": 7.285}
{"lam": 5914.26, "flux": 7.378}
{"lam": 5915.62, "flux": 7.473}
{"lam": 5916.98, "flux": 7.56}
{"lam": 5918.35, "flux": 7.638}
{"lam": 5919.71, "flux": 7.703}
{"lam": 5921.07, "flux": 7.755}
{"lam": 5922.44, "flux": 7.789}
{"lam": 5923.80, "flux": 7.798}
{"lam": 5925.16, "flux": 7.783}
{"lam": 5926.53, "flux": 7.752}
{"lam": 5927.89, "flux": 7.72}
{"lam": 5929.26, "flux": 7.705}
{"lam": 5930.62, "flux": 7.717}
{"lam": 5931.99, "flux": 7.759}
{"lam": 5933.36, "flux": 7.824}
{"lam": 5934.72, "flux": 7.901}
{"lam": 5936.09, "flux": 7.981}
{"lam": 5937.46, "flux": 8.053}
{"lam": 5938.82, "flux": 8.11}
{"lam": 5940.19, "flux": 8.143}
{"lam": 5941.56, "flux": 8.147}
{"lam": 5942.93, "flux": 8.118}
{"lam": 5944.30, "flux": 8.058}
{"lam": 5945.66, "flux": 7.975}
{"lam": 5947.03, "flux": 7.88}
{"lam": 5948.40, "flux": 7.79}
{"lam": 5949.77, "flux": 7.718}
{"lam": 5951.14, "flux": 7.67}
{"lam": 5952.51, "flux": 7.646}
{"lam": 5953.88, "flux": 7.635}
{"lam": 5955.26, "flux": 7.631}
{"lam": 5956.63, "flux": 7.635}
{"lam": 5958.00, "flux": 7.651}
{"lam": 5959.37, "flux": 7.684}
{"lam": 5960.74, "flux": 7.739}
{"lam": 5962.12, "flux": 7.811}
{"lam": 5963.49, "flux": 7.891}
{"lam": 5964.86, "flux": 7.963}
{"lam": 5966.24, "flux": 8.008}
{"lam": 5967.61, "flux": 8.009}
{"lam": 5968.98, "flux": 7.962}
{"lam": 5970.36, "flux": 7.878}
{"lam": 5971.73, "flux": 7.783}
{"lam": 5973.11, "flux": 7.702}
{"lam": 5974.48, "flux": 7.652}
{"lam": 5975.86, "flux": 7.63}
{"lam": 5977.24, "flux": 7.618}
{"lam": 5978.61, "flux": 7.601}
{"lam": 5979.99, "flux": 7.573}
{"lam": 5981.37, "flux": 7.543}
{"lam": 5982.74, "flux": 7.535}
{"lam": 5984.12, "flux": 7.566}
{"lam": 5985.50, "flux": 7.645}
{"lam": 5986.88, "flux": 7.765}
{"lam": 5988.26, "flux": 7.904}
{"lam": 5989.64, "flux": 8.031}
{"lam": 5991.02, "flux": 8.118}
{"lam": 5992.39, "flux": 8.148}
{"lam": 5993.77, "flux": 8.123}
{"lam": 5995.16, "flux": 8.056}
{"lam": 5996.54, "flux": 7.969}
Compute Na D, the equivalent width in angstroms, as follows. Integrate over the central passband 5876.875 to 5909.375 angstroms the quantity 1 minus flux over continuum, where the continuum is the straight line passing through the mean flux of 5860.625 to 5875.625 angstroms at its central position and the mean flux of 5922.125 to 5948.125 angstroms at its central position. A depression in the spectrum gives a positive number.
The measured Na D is 3.3 angstroms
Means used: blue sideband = 7.73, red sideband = 7.91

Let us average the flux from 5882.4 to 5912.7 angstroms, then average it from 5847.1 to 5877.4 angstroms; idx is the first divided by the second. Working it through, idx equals 0.89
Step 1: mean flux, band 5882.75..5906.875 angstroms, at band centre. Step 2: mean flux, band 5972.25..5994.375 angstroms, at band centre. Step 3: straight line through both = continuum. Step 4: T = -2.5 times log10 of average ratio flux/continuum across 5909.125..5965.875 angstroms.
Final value -0.07 mag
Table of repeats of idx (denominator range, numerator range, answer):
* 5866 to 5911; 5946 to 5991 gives 1.07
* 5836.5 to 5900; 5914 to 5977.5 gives 1.04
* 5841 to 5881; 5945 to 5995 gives 1.00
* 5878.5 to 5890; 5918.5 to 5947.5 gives 1.13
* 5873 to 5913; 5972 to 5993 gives 1.09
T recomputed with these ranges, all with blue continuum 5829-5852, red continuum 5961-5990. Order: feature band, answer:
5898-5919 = 0.10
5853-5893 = 0.09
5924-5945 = -0.01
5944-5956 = 0.01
